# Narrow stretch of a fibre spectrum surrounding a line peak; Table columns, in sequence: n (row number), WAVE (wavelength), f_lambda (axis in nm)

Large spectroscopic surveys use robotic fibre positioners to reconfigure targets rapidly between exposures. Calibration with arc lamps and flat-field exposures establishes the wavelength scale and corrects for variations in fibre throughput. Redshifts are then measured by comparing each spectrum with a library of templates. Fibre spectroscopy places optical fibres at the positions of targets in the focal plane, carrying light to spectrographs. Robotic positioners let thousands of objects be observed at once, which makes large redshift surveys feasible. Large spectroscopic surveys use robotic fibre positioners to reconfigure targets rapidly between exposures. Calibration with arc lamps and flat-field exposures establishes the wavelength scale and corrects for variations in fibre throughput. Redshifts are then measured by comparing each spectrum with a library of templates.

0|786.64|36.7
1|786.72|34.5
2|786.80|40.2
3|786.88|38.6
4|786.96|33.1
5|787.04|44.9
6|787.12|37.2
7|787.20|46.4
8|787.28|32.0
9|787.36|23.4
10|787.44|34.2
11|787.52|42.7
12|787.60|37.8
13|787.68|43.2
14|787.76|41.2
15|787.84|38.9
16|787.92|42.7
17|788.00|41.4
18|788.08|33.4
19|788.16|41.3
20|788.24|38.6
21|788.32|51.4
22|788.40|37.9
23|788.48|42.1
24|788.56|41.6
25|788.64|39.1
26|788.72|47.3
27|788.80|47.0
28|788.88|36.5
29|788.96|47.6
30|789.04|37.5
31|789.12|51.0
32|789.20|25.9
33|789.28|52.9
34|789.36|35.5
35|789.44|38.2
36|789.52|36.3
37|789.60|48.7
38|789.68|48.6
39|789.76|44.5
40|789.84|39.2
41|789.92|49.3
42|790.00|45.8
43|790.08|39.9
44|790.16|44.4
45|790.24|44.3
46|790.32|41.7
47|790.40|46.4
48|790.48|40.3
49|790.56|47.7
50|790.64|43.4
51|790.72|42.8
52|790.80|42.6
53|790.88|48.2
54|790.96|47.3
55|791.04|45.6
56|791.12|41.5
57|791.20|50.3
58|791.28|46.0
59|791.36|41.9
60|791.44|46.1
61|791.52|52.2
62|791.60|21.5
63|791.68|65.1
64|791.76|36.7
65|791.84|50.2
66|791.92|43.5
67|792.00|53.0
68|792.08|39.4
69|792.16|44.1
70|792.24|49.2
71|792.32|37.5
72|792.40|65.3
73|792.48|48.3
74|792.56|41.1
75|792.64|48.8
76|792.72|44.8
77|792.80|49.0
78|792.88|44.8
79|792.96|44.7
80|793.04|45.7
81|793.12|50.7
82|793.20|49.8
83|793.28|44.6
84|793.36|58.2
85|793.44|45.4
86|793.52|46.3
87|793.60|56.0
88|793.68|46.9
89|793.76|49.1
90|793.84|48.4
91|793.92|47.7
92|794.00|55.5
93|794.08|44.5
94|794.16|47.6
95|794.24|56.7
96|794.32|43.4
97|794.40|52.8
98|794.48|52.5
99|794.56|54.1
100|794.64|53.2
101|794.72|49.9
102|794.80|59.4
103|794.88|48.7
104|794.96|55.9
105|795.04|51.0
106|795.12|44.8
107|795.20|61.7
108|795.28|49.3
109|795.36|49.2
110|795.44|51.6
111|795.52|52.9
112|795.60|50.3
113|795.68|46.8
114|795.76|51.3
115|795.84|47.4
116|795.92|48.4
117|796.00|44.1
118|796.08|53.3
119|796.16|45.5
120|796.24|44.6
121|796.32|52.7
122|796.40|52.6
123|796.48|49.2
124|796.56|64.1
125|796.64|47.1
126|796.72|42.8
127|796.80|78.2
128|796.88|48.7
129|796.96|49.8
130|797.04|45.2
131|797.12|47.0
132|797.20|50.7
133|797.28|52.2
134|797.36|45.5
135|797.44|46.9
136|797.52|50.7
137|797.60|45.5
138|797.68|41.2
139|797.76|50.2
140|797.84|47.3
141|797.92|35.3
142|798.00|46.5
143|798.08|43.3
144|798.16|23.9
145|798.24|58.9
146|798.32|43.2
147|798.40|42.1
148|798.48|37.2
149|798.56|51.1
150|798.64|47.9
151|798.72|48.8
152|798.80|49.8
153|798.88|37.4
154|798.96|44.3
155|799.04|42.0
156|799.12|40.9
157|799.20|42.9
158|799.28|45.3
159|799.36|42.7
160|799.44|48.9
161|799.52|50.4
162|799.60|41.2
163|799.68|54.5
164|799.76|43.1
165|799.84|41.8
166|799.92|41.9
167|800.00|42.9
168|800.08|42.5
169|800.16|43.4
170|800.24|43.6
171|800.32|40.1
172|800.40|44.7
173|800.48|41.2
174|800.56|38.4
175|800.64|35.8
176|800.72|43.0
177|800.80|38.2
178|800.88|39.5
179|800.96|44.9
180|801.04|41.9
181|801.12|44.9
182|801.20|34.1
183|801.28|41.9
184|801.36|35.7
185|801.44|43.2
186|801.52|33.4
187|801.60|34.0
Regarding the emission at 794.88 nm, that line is Mg II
